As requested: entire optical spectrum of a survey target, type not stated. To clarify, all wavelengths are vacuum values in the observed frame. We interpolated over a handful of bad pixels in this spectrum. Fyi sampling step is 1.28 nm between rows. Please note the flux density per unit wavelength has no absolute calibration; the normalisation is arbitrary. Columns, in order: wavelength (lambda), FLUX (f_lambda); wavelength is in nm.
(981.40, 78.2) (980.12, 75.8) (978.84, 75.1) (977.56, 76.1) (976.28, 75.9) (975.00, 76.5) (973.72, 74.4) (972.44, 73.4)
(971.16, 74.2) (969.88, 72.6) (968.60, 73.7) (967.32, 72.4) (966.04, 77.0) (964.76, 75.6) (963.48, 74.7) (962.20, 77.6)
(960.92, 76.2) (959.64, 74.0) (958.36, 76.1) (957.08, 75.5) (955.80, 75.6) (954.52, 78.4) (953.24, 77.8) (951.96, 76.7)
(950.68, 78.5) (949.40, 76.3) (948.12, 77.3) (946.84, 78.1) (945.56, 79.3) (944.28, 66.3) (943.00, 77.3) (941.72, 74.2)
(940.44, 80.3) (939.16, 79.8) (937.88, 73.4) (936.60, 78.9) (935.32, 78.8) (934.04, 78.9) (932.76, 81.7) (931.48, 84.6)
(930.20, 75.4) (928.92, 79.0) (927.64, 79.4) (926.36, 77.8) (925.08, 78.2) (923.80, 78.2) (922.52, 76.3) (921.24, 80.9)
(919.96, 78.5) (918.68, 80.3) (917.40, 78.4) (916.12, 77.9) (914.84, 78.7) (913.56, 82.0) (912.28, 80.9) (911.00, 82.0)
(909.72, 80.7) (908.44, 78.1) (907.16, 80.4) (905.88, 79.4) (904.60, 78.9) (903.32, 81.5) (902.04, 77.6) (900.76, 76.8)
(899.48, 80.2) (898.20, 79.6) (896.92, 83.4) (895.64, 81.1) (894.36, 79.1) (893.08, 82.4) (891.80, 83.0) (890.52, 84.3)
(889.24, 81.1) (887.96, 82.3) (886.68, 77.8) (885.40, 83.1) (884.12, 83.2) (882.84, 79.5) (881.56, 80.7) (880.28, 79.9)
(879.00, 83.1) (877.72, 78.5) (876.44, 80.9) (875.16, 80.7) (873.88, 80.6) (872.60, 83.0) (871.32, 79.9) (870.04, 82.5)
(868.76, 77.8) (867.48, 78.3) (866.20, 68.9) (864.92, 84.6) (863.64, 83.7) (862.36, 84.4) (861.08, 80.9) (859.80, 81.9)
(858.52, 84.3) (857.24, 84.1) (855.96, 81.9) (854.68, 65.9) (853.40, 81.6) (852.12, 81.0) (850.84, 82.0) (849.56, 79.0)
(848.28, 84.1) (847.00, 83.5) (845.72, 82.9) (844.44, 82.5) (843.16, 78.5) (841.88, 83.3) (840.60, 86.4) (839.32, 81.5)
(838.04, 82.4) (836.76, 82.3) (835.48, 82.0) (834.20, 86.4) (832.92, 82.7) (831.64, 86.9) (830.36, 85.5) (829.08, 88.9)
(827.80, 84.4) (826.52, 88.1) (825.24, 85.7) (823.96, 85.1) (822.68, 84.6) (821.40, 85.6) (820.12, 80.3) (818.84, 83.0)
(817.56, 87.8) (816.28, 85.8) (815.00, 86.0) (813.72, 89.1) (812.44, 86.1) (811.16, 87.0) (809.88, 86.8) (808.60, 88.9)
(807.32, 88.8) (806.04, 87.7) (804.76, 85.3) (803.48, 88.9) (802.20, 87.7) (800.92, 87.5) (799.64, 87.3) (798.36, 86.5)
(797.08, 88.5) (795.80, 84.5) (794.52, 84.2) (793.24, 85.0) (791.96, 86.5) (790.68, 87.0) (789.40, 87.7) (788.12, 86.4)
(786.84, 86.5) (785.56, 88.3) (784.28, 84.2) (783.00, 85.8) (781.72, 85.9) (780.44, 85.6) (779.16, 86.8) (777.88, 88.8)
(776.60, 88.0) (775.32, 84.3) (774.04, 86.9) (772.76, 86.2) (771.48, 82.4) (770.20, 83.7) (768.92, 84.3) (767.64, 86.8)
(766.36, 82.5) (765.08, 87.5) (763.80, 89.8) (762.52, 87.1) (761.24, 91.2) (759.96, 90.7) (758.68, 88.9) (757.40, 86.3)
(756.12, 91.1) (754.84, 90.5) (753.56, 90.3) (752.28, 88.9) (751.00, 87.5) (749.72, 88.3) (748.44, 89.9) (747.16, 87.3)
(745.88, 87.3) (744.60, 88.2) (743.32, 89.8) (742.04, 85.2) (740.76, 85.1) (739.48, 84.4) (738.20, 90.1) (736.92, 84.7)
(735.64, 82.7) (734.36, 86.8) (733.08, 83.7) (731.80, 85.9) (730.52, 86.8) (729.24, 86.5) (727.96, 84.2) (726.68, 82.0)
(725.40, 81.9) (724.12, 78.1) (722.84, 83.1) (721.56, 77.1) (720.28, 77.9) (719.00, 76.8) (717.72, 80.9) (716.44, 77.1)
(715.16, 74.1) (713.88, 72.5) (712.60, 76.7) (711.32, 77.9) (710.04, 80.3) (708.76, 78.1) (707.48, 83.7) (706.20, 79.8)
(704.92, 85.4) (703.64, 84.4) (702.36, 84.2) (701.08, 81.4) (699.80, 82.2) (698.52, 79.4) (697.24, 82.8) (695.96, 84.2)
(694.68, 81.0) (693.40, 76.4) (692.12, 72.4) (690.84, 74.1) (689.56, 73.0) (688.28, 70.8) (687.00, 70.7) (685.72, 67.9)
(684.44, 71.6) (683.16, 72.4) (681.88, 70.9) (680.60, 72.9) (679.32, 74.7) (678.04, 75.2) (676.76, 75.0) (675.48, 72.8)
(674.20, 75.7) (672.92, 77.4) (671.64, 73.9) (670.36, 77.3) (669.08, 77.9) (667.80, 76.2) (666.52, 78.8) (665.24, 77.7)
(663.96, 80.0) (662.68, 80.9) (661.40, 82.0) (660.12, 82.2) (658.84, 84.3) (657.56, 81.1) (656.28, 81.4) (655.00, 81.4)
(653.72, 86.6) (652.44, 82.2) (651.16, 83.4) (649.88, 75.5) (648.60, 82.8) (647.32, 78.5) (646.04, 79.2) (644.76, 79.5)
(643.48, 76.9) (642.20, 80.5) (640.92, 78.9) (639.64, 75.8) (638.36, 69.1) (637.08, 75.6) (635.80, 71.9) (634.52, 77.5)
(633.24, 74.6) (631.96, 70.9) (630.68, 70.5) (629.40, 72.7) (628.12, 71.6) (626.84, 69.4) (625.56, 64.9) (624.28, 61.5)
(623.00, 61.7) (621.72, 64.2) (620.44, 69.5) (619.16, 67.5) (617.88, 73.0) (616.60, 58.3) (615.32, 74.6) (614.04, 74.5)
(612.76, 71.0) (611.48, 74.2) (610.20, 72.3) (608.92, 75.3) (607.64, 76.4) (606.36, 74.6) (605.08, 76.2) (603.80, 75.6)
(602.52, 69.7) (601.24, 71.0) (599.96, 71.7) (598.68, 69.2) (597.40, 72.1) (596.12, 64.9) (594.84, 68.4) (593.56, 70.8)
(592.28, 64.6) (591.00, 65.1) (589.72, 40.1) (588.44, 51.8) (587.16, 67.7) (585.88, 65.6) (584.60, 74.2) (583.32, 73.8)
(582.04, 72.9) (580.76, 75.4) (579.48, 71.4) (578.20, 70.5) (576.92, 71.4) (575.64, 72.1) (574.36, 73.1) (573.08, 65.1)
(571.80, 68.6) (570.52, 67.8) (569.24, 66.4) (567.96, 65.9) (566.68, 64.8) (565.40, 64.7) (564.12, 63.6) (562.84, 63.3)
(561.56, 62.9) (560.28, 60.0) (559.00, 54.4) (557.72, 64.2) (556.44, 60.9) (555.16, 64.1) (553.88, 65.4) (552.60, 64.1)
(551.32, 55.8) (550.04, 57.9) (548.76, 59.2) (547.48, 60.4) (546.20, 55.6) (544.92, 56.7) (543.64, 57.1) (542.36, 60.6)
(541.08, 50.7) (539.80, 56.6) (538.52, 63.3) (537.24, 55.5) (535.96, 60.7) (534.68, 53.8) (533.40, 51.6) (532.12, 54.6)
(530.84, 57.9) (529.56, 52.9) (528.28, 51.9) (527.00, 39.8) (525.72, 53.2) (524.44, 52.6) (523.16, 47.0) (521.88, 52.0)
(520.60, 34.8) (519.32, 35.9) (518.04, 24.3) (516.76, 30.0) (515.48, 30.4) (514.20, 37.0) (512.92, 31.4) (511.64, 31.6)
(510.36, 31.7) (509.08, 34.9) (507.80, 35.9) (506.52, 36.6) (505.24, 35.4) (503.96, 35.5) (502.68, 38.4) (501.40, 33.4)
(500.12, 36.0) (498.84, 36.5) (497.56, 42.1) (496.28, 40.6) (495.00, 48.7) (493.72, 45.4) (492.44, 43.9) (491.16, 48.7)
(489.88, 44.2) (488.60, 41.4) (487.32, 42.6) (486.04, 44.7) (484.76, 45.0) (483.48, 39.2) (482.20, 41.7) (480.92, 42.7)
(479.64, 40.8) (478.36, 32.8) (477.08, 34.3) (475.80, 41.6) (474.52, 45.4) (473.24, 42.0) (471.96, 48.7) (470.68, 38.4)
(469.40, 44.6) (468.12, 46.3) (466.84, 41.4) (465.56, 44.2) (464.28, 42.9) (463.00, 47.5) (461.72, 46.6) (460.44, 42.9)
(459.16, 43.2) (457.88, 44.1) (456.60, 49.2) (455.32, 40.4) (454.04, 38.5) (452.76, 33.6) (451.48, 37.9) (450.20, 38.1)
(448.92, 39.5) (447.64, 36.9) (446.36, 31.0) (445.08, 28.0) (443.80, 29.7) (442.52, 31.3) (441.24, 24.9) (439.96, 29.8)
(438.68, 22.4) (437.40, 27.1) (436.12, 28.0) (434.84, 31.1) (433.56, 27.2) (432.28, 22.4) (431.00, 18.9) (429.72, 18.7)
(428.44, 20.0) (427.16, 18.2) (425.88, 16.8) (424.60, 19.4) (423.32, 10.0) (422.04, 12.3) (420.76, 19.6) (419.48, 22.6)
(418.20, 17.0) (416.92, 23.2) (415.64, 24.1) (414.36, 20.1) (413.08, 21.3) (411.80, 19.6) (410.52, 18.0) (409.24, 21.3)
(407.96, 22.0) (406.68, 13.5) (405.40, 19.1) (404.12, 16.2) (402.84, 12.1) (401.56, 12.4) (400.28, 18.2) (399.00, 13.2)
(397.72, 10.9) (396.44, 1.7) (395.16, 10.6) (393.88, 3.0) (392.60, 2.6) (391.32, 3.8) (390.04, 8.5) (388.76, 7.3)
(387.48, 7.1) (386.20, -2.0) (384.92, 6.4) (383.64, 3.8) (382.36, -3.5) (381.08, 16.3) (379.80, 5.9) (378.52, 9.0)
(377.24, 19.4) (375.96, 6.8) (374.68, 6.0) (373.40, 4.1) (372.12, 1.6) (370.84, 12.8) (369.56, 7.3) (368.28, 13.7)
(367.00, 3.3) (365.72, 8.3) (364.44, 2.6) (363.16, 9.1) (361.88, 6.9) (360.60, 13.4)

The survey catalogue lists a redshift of 0.000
